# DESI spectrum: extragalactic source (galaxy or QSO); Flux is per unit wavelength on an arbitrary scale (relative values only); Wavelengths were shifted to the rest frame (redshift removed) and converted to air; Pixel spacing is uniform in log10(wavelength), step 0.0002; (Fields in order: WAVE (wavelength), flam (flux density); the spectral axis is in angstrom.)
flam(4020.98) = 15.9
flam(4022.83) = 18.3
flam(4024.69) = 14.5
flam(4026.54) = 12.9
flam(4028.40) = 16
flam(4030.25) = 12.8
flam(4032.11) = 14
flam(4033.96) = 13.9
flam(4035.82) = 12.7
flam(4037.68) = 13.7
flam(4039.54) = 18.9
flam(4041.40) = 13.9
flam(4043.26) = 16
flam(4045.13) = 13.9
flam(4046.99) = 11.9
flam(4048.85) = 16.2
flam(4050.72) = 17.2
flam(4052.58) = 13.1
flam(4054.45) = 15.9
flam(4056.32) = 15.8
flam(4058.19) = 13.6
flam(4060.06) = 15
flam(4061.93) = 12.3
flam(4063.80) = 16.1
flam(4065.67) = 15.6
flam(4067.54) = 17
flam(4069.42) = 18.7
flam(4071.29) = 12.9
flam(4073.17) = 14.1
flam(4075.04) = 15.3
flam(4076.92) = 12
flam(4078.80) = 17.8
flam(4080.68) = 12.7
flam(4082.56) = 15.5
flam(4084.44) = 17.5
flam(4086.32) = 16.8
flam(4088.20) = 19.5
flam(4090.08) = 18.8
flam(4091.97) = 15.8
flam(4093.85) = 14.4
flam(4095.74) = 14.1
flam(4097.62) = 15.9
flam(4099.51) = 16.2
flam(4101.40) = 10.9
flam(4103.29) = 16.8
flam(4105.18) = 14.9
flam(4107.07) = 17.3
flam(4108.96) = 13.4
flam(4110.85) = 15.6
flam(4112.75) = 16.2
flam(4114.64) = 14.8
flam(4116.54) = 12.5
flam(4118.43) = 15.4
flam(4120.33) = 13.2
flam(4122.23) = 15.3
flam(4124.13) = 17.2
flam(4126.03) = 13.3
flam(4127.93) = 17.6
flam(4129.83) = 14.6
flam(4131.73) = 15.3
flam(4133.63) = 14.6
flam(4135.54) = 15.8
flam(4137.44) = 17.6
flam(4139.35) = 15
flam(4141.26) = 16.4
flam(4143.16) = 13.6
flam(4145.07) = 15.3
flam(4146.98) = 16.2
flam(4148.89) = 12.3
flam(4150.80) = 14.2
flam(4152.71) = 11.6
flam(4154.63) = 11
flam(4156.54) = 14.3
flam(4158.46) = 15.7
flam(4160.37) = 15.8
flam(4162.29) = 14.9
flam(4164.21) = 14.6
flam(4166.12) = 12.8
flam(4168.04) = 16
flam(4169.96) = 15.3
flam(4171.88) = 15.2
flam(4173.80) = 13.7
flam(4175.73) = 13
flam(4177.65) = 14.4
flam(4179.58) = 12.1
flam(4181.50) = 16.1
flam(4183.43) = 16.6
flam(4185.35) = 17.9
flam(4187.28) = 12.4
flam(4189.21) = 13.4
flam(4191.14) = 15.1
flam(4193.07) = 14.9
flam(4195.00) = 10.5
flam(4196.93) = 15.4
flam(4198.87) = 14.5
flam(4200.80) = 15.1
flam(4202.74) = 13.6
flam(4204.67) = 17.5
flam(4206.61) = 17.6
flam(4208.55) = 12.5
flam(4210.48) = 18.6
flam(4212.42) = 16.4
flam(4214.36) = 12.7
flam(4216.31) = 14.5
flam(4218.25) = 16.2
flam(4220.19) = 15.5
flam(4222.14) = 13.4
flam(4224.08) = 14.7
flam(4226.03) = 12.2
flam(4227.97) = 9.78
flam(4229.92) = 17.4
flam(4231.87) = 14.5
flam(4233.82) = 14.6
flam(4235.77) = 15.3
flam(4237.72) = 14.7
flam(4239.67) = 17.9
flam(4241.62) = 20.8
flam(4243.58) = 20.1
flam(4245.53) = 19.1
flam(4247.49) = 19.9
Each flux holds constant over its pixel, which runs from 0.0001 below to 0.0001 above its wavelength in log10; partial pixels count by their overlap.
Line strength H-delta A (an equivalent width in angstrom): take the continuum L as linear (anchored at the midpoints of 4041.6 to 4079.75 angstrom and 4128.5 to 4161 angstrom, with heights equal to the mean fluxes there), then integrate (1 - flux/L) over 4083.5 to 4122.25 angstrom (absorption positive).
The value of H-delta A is -1.7 angstrom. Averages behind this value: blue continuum 15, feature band 15.5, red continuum 14.7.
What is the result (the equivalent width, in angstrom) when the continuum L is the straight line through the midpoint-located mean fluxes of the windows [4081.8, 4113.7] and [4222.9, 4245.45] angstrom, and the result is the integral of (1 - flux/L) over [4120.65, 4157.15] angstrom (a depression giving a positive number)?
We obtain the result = 2.4 angstrom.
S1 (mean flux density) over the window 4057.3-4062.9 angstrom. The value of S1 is 13.7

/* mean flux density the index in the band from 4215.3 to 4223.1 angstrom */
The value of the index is 14.9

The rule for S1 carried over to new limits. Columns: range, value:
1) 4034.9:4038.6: 13.2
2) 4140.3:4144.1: 15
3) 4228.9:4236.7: 15.4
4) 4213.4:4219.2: 14.4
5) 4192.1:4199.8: 13.8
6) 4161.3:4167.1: 14.1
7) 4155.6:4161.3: 15.3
